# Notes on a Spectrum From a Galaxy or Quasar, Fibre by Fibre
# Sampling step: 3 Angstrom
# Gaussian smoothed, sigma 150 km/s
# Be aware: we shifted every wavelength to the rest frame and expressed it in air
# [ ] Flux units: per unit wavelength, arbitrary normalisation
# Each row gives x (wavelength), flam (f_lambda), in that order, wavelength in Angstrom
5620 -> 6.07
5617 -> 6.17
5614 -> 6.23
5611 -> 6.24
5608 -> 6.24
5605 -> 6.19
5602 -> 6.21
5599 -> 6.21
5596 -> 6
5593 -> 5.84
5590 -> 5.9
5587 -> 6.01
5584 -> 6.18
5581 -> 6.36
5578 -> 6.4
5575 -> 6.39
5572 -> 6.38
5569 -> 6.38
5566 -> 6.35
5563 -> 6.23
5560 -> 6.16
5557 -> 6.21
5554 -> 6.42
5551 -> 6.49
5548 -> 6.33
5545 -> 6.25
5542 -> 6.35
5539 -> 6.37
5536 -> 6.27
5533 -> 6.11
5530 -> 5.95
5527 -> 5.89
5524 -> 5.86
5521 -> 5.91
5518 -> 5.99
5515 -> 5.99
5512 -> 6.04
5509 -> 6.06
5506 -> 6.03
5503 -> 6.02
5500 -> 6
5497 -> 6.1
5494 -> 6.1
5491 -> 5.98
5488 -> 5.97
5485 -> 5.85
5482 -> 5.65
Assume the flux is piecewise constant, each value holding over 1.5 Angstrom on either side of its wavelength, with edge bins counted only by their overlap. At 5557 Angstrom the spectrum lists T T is 6.21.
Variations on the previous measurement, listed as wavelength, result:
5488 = 5.97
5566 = 6.35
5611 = 6.24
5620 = 6.07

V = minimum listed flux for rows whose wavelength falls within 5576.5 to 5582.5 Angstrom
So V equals 6.36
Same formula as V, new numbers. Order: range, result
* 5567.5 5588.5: 6.01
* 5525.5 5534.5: 5.89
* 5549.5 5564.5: 6.16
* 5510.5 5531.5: 5.86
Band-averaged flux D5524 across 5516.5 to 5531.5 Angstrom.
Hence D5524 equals 5.92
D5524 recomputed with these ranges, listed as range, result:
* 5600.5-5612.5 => 6.22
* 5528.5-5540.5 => 6.18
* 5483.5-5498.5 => 6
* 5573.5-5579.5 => 6.4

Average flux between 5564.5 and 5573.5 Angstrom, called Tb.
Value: 6.37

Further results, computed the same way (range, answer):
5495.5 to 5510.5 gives 6.04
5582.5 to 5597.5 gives 5.99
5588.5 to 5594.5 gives 5.87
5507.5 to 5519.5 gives 6.02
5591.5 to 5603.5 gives 6.06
